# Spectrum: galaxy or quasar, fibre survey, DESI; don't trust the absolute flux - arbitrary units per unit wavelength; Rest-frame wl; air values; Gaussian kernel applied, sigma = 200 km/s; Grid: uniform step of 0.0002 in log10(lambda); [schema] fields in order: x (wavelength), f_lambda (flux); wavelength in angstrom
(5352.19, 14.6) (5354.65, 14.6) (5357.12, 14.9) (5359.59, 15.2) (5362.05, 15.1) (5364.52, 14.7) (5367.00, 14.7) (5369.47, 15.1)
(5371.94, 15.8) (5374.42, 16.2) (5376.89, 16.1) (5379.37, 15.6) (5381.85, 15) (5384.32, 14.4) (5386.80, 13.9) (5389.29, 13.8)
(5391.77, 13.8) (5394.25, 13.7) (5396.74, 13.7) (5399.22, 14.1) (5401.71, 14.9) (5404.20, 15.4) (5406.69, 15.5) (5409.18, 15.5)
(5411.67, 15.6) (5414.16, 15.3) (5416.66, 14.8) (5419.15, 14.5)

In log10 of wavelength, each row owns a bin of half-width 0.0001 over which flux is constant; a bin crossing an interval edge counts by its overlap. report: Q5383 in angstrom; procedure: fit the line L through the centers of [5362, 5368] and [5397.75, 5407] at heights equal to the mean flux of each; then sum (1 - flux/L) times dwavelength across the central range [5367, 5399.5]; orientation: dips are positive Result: 0.22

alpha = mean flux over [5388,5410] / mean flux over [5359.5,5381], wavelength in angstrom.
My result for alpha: 0.9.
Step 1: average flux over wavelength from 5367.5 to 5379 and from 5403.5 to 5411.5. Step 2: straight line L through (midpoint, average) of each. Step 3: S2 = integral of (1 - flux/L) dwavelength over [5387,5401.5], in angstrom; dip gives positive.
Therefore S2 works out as 1.56 angstrom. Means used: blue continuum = 15.7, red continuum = 15.5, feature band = 13.9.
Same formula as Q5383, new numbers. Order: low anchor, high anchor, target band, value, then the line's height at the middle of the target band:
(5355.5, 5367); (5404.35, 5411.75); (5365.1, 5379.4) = -0.5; 15.1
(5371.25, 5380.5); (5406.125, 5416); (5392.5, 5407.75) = 1.0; 15.6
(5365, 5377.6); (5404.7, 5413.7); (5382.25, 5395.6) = 1.3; 15.5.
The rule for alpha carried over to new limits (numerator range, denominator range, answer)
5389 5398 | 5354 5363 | 0.92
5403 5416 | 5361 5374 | 1.02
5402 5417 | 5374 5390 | 1.02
